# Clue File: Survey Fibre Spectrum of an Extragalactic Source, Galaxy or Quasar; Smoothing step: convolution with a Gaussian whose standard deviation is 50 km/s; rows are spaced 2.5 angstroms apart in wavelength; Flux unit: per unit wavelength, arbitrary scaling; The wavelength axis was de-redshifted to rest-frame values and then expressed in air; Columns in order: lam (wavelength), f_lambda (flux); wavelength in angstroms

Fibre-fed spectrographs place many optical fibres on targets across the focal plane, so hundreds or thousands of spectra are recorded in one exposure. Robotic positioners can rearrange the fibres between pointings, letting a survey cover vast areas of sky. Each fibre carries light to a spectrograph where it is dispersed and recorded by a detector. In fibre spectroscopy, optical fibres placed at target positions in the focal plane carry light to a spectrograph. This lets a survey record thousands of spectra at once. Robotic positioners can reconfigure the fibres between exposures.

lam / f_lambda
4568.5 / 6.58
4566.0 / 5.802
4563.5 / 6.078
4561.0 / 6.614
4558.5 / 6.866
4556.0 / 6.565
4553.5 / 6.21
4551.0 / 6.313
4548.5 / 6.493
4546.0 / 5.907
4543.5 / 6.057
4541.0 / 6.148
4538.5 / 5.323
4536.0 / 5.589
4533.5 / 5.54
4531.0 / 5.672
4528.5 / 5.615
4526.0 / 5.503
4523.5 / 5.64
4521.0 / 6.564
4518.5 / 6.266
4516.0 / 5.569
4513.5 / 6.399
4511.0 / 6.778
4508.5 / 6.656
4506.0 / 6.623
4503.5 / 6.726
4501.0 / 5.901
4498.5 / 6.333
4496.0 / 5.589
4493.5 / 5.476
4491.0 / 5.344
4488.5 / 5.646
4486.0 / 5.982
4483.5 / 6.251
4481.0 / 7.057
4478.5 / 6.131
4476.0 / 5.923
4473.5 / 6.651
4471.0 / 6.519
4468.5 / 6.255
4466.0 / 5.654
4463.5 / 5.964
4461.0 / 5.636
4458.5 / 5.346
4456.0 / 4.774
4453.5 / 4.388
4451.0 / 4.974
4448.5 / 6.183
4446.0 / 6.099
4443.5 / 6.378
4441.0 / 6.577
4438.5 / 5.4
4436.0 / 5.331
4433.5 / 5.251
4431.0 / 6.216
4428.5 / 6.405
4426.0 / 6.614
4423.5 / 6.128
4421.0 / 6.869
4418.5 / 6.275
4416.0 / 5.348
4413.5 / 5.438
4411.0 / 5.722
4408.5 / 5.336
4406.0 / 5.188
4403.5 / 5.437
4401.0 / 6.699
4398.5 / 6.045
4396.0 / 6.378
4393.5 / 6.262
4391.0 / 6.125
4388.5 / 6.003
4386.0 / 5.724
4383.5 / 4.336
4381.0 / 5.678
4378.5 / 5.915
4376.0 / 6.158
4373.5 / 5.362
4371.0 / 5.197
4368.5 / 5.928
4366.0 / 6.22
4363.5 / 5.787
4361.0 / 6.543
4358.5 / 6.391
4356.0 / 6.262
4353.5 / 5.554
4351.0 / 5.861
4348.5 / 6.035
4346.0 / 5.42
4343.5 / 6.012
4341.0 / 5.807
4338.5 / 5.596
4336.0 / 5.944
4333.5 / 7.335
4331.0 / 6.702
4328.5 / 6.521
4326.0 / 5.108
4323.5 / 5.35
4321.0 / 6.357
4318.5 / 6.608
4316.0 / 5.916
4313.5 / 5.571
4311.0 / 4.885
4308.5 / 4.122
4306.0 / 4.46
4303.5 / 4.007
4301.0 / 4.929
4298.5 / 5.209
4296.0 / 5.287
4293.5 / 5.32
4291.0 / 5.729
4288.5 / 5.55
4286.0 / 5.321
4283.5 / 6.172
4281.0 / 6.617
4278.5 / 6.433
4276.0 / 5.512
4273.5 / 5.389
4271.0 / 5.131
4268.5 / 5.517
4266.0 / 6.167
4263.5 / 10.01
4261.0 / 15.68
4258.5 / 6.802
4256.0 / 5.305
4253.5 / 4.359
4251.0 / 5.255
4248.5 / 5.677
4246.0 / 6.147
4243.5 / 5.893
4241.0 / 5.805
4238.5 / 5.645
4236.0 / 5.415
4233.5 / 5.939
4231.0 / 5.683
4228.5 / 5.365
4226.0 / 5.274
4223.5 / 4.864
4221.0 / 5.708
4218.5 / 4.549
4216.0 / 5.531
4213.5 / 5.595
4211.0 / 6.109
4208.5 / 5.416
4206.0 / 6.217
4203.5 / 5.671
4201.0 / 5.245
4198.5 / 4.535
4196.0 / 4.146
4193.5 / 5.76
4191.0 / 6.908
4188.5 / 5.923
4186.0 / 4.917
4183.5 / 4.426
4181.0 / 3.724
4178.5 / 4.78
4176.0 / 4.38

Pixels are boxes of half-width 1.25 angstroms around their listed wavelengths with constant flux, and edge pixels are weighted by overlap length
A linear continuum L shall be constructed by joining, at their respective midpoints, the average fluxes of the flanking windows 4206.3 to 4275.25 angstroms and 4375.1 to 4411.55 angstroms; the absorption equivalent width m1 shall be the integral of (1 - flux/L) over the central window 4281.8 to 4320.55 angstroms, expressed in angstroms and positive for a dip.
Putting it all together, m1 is 4.3 angstroms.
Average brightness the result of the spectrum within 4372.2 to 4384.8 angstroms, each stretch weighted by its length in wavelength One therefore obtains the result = 5.49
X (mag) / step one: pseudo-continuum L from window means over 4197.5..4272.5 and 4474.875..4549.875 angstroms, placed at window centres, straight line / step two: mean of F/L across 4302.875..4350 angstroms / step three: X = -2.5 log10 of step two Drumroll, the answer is 0.06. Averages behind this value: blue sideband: 6.02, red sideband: 6.02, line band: 5.69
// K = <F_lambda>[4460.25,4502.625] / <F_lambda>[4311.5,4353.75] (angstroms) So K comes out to 1.01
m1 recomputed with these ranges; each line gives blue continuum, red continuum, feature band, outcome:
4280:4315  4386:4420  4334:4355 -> -1.3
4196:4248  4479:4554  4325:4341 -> -1.4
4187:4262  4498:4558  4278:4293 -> 0.0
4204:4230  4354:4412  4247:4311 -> -4.2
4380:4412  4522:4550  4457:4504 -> -1.8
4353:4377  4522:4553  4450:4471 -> 1.6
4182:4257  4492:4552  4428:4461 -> 1.4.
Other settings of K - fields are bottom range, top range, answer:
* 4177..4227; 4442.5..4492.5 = 1.11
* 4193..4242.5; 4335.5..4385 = 1.07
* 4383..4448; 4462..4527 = 1.03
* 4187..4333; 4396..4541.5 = 1.02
